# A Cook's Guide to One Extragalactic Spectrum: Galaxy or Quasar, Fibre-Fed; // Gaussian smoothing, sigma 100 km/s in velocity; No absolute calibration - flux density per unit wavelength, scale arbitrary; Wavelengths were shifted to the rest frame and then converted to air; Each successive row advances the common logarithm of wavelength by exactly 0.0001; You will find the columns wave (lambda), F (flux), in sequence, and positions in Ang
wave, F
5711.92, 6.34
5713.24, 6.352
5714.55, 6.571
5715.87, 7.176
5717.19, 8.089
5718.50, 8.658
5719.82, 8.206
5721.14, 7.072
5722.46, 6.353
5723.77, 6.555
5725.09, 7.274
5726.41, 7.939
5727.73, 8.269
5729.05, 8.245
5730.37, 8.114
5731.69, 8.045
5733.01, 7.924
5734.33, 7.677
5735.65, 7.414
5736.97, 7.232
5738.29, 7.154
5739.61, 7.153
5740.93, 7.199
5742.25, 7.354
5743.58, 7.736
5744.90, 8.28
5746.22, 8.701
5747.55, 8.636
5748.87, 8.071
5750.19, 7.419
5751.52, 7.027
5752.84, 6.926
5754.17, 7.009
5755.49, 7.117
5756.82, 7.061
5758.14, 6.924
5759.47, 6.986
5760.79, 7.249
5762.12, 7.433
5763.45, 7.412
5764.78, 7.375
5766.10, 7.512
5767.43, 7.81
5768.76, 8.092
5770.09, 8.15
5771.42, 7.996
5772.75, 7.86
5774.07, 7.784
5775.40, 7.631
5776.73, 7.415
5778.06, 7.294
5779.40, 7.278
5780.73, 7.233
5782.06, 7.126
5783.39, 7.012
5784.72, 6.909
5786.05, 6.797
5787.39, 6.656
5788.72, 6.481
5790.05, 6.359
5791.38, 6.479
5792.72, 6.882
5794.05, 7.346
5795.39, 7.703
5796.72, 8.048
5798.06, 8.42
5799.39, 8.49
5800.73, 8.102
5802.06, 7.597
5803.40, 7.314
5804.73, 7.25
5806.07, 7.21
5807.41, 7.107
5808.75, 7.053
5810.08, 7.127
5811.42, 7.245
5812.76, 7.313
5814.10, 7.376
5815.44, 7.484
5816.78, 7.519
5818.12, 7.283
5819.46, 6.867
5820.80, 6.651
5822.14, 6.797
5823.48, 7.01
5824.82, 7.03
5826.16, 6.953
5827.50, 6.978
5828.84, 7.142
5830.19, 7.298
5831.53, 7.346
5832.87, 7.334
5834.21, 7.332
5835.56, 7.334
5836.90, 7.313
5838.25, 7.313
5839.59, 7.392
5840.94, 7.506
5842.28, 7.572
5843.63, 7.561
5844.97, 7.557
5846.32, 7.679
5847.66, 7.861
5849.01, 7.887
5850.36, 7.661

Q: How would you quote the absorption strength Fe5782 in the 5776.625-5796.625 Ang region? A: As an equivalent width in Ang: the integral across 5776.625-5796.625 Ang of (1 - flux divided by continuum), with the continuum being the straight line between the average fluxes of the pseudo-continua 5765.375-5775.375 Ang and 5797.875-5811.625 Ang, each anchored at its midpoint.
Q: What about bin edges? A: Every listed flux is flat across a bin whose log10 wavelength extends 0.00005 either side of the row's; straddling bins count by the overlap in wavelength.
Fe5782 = 1.8 Ang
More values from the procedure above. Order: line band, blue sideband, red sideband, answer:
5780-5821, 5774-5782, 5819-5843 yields 0.27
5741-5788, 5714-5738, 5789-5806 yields 0.41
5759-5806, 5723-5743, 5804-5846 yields -0.16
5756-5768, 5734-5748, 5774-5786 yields 0.23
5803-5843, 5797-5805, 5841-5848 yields 2.84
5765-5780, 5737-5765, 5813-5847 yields -0.64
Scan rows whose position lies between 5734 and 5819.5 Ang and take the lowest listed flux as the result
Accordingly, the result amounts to 6.359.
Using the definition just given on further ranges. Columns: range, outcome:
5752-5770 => 6.924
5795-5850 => 6.651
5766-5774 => 7.512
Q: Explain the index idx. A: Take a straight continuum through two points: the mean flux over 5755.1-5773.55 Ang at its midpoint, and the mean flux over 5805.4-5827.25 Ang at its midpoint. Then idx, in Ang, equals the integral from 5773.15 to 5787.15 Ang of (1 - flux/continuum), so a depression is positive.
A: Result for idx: 0.3 Ang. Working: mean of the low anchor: 7.51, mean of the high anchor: 7.12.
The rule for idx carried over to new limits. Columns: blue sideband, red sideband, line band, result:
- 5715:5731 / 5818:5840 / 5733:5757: 0.0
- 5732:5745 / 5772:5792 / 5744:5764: -0.4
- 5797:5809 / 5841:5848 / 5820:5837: 1.2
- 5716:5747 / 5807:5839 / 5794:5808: -0.8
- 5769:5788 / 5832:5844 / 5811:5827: 0.6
